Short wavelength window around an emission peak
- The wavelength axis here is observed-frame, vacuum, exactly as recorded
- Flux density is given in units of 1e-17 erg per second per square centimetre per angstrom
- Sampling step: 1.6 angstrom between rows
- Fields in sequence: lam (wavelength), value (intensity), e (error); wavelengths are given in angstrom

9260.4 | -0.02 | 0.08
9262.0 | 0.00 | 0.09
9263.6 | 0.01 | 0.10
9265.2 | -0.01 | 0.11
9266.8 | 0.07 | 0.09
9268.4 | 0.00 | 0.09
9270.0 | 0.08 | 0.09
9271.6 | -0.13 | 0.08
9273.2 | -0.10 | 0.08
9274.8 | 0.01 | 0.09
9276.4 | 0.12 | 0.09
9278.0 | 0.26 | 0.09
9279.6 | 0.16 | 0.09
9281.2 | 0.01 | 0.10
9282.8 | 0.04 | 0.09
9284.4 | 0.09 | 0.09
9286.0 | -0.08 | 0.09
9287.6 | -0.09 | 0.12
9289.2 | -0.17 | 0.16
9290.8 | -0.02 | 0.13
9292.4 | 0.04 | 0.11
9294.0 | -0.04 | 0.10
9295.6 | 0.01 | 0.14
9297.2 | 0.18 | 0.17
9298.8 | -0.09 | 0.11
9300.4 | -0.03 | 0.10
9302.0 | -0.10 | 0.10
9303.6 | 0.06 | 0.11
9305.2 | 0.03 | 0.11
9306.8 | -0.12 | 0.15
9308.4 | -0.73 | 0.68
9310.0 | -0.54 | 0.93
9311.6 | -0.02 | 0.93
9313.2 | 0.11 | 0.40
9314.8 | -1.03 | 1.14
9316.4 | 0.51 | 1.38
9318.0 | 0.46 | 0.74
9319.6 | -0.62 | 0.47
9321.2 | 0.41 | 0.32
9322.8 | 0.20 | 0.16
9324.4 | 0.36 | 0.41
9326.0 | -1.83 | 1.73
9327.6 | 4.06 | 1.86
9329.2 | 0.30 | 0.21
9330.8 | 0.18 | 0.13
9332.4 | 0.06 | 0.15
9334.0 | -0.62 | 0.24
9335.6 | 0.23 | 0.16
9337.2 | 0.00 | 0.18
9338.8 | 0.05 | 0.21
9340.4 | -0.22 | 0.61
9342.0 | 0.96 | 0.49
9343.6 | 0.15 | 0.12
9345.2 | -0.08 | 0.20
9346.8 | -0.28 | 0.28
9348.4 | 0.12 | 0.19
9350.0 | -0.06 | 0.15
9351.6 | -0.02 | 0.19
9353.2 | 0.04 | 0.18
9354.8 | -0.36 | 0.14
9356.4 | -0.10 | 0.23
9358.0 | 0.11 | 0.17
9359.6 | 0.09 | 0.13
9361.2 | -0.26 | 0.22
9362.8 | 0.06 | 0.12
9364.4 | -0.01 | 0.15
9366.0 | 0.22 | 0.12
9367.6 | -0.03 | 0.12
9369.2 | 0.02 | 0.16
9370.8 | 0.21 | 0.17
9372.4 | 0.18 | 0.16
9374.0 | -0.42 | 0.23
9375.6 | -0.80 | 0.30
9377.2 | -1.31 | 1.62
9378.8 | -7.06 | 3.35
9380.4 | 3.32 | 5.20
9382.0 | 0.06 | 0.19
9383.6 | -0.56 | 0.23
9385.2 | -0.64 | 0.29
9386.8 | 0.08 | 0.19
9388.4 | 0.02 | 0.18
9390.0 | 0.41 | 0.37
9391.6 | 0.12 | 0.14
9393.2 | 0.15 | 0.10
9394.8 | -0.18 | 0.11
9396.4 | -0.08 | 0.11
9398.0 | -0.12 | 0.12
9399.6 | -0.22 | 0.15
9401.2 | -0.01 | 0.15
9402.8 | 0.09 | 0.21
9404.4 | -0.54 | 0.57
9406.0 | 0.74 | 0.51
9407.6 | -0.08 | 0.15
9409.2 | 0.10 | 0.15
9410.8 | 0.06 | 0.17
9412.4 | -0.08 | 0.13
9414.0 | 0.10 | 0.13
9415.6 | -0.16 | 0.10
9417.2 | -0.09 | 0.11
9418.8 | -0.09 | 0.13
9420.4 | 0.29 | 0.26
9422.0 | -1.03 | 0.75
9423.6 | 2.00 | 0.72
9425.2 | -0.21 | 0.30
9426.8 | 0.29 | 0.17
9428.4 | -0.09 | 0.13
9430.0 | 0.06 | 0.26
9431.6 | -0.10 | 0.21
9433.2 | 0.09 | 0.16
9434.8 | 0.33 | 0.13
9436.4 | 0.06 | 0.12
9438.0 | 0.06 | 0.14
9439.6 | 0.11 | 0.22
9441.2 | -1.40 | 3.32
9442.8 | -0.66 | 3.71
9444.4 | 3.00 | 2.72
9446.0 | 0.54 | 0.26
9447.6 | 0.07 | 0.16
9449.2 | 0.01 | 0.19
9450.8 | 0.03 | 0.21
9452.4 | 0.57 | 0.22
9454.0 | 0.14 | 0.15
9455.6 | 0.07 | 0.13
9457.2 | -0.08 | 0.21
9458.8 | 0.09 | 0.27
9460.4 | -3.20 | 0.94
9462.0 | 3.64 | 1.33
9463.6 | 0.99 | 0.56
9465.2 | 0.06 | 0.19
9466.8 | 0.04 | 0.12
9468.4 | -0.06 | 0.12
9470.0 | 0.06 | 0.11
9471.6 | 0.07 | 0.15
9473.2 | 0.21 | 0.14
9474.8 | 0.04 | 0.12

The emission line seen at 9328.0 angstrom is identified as Hgamma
